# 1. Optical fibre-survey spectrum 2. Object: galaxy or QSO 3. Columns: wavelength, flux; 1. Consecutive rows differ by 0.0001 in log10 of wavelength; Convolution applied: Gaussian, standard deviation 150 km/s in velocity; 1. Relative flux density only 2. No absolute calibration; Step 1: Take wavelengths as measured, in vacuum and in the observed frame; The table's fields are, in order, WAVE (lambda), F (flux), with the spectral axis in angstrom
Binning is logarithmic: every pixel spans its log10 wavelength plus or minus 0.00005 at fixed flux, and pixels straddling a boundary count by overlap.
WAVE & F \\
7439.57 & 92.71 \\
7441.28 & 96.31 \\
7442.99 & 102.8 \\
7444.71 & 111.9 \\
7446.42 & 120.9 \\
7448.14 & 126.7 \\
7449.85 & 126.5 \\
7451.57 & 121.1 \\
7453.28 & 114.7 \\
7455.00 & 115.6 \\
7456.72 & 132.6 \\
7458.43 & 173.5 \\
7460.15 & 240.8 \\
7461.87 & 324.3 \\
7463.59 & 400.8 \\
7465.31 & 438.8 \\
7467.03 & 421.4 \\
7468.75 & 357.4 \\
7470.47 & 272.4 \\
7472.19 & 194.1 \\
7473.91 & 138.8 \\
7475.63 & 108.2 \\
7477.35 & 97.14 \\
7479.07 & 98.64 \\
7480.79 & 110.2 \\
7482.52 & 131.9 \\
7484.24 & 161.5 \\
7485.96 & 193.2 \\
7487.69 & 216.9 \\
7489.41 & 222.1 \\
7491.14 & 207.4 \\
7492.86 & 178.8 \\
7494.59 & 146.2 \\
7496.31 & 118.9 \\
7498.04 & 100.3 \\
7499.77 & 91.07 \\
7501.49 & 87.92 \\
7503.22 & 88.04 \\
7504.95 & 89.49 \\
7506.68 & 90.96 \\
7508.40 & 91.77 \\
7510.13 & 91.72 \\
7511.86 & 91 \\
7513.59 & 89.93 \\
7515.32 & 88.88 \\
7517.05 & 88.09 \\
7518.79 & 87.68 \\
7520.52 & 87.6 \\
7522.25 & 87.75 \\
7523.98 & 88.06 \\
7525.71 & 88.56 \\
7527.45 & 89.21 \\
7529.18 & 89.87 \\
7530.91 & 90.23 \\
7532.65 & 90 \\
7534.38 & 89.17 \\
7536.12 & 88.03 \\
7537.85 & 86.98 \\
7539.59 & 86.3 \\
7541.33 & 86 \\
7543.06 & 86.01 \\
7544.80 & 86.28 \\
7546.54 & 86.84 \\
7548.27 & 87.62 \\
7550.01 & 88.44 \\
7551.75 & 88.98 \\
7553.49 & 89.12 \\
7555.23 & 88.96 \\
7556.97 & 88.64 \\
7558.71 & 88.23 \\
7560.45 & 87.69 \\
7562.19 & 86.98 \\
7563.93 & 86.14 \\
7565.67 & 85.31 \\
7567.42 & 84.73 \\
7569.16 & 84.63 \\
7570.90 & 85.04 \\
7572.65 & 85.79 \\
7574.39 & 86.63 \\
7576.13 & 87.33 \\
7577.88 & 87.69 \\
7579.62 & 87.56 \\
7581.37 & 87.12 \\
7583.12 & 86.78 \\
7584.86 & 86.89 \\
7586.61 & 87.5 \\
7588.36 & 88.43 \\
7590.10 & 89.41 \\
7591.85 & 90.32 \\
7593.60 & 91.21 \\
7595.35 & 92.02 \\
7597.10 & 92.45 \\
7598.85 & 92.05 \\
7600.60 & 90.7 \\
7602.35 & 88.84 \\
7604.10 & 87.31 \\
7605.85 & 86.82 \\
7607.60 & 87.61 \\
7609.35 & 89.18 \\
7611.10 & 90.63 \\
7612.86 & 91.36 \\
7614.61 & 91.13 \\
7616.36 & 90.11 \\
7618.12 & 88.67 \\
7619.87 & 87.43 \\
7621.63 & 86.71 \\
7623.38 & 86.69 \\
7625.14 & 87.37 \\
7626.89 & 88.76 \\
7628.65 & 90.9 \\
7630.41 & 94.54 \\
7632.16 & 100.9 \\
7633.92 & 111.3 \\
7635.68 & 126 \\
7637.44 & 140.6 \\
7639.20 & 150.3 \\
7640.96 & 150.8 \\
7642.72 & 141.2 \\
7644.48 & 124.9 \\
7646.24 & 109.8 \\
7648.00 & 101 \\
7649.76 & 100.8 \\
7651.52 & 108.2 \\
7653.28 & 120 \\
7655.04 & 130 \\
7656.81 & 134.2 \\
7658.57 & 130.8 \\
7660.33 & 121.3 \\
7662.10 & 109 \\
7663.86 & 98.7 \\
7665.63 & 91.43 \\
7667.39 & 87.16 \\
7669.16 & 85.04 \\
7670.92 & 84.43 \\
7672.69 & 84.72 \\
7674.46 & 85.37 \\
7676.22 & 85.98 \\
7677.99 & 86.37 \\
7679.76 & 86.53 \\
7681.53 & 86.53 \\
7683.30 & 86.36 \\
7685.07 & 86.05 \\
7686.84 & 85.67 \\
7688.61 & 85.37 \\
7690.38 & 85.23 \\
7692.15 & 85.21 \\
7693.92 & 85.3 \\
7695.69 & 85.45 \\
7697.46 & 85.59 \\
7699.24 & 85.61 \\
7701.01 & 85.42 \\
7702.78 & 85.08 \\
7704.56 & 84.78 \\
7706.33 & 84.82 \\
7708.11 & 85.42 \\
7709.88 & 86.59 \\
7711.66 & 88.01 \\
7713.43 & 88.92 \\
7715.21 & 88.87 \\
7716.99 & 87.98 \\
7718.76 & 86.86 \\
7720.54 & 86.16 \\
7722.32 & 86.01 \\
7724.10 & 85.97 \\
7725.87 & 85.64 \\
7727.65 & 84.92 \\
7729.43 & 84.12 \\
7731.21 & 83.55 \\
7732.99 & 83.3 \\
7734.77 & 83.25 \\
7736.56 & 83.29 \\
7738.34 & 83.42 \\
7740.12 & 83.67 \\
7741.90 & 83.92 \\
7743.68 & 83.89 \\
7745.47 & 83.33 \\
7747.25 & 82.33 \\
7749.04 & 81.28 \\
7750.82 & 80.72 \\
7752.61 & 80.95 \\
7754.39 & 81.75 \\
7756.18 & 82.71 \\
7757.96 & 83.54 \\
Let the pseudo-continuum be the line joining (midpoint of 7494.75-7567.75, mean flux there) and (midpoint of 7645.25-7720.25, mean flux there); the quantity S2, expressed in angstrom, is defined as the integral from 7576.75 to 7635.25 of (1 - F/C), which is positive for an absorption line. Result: 0.9 angstrom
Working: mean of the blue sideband 89.9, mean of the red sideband 93.7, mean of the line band 90.5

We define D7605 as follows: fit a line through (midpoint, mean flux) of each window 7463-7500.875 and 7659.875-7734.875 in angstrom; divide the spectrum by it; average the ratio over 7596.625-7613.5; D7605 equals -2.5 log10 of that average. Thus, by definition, 0.44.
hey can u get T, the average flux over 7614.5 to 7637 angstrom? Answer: 95.7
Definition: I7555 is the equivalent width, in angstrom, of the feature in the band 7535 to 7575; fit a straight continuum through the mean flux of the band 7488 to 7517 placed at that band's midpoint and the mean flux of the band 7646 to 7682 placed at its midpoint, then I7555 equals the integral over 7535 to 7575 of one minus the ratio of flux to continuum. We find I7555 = 9.15 angstrom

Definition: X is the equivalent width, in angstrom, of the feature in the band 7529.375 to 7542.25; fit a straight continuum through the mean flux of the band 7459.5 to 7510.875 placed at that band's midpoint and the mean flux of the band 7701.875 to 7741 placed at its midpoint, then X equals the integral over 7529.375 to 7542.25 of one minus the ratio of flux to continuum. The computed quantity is 5.9 angstrom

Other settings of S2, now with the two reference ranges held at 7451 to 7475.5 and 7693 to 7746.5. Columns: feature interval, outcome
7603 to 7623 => 8.3 angstrom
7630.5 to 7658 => 1.9 angstrom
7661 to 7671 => 2.1 angstrom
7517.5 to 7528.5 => 6.3 angstrom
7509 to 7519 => 5.8 angstrom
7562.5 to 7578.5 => 8.2 angstrom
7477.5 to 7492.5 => 4.2 angstrom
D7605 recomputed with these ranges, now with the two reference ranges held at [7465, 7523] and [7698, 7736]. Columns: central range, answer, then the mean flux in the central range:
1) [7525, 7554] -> 0.47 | 88.1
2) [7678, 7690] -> 0.11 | 86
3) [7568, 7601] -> 0.36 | 88.3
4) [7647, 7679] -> -0.01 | 102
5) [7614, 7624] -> 0.27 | 88.4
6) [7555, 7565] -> 0.43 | 87.7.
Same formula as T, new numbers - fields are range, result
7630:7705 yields 102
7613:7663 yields 111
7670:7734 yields 85.8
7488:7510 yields 127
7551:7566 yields 87.9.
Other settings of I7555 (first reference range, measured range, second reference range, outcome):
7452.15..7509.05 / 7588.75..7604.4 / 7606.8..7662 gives 4.40 angstrom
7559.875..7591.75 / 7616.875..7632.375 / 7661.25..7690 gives -0.39 angstrom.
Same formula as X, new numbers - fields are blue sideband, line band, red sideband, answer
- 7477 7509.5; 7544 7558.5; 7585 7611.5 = 2.8 angstrom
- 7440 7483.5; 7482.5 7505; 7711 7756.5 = 3.5 angstrom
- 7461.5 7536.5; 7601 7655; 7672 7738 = 2.4 angstrom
